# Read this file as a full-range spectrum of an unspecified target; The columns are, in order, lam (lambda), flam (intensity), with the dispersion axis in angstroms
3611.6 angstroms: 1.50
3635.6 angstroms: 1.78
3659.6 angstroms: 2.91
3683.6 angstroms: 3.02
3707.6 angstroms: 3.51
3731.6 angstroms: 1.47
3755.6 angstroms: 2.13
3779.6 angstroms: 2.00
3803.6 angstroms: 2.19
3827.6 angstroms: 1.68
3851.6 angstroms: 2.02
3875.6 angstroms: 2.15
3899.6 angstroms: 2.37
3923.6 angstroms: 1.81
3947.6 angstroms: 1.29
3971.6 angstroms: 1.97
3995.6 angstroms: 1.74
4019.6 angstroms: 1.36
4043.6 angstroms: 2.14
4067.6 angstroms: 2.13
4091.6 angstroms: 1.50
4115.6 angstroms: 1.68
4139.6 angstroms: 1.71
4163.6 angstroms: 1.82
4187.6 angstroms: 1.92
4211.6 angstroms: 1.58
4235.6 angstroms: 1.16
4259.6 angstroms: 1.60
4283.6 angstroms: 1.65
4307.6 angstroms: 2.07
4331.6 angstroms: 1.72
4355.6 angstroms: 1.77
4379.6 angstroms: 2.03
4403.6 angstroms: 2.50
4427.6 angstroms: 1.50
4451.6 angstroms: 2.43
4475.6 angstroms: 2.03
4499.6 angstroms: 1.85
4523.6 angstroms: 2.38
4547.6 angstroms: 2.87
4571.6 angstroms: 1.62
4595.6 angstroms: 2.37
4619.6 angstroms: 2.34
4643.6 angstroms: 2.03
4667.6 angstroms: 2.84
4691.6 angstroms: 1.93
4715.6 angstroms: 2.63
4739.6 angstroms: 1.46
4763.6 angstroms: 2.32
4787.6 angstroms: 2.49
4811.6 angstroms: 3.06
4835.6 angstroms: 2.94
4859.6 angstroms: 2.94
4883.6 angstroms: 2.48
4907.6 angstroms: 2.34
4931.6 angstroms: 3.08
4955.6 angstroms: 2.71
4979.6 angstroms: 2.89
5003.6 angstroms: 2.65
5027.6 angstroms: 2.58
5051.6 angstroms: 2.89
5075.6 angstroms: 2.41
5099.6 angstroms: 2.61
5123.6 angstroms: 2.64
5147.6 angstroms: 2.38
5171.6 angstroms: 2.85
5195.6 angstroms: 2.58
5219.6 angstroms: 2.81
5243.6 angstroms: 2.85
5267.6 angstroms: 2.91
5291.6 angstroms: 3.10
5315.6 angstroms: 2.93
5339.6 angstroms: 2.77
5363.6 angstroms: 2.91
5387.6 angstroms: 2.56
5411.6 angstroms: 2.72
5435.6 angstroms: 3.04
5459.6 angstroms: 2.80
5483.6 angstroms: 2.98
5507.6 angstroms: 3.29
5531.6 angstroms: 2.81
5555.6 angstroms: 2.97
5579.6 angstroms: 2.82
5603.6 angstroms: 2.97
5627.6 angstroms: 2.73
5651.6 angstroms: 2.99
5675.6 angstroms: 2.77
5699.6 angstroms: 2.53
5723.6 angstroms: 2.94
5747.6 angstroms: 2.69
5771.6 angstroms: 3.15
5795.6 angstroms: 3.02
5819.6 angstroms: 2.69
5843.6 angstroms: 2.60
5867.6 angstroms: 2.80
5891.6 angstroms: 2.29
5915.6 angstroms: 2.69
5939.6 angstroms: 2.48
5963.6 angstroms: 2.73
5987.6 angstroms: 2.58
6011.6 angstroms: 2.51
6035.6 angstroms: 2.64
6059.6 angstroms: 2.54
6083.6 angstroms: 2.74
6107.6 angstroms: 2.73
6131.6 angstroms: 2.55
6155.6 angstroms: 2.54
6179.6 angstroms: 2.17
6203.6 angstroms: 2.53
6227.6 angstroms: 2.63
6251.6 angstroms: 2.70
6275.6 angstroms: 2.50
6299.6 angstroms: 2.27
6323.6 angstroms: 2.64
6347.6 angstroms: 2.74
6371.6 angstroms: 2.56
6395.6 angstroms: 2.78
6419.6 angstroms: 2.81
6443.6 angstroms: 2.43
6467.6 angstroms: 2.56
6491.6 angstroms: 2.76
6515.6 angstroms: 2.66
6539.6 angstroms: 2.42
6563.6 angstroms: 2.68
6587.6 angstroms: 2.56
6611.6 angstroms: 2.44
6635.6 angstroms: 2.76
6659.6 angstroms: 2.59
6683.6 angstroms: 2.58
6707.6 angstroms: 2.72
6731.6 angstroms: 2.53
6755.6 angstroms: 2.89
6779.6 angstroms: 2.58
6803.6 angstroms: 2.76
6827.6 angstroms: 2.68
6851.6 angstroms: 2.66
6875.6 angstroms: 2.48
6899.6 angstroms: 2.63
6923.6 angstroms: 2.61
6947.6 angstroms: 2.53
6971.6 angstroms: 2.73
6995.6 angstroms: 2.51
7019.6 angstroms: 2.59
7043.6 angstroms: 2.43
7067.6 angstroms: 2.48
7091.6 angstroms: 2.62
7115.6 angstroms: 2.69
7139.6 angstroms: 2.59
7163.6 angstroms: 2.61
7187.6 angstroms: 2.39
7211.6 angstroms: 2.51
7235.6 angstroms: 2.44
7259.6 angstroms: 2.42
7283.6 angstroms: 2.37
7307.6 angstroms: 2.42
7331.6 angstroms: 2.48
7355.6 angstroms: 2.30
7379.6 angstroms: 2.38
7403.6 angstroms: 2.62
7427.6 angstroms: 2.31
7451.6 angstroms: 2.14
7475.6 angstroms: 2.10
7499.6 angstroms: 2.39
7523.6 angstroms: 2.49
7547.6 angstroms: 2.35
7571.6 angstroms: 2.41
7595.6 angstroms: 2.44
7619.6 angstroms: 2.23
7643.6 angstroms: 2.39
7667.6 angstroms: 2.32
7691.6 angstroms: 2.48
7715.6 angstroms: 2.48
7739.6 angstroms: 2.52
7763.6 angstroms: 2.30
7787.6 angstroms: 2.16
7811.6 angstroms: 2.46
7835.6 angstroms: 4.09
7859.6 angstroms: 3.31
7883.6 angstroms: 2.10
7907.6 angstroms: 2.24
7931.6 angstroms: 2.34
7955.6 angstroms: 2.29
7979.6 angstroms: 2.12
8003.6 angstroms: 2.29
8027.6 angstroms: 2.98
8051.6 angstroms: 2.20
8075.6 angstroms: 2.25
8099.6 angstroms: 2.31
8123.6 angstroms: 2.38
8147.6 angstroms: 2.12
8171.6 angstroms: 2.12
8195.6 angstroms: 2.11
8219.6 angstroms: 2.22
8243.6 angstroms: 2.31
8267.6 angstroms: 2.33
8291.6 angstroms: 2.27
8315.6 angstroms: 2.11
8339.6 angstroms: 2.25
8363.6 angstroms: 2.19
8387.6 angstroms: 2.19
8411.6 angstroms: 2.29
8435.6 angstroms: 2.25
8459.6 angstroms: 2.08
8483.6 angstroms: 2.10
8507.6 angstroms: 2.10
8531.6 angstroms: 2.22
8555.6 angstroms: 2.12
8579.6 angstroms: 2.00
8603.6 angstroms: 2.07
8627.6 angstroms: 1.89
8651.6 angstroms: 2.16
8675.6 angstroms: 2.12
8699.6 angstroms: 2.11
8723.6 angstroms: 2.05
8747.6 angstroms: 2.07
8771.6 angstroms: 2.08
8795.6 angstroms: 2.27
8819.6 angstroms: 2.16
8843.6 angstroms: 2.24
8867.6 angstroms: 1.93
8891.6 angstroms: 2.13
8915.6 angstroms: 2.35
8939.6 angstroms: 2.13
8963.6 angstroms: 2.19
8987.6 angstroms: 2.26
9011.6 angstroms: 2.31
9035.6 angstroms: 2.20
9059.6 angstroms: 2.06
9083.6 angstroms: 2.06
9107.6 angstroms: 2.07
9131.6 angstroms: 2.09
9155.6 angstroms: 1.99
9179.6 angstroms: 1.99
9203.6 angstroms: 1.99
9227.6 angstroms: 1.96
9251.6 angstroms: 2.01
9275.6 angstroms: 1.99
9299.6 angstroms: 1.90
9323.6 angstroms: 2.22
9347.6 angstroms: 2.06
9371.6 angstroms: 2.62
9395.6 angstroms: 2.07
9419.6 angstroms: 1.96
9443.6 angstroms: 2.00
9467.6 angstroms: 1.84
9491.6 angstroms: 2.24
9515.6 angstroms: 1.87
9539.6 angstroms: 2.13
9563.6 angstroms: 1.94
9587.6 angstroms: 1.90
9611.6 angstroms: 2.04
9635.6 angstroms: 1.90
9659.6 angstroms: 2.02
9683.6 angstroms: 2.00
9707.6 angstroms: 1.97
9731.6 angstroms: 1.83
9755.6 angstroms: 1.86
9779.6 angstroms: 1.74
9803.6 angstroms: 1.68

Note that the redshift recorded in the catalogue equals 0.19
